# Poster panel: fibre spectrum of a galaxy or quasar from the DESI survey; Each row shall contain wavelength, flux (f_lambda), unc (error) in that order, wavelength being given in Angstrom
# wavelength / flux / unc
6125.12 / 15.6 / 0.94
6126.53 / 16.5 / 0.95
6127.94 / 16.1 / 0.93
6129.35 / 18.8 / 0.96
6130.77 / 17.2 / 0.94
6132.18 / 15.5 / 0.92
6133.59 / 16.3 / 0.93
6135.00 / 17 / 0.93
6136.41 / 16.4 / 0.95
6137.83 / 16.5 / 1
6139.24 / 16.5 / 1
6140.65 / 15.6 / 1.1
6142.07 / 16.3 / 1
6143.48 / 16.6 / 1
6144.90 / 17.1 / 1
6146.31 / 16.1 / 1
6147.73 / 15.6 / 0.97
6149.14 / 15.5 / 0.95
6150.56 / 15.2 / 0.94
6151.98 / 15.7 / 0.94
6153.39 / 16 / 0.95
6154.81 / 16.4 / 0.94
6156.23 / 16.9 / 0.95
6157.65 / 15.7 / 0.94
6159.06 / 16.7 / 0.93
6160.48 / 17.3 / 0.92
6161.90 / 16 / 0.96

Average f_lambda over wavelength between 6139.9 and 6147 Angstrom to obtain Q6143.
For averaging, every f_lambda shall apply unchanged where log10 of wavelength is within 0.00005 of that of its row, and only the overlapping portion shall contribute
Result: 16.3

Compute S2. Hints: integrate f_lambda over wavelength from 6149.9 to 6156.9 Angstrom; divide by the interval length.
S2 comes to 16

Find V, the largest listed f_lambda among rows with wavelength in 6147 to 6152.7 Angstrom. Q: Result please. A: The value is 15.7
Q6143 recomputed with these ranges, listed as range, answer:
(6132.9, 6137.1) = 16.6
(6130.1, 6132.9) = 16.4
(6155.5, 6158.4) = 16.3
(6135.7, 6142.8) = 16.3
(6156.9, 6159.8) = 16.2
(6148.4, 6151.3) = 15.3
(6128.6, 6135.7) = 17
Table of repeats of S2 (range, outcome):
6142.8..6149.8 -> 16.2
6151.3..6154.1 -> 15.9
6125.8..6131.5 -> 17.1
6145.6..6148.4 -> 15.9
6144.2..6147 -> 16.6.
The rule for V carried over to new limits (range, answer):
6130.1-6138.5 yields 17.2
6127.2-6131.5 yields 18.8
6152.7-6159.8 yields 16.9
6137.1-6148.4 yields 17.1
